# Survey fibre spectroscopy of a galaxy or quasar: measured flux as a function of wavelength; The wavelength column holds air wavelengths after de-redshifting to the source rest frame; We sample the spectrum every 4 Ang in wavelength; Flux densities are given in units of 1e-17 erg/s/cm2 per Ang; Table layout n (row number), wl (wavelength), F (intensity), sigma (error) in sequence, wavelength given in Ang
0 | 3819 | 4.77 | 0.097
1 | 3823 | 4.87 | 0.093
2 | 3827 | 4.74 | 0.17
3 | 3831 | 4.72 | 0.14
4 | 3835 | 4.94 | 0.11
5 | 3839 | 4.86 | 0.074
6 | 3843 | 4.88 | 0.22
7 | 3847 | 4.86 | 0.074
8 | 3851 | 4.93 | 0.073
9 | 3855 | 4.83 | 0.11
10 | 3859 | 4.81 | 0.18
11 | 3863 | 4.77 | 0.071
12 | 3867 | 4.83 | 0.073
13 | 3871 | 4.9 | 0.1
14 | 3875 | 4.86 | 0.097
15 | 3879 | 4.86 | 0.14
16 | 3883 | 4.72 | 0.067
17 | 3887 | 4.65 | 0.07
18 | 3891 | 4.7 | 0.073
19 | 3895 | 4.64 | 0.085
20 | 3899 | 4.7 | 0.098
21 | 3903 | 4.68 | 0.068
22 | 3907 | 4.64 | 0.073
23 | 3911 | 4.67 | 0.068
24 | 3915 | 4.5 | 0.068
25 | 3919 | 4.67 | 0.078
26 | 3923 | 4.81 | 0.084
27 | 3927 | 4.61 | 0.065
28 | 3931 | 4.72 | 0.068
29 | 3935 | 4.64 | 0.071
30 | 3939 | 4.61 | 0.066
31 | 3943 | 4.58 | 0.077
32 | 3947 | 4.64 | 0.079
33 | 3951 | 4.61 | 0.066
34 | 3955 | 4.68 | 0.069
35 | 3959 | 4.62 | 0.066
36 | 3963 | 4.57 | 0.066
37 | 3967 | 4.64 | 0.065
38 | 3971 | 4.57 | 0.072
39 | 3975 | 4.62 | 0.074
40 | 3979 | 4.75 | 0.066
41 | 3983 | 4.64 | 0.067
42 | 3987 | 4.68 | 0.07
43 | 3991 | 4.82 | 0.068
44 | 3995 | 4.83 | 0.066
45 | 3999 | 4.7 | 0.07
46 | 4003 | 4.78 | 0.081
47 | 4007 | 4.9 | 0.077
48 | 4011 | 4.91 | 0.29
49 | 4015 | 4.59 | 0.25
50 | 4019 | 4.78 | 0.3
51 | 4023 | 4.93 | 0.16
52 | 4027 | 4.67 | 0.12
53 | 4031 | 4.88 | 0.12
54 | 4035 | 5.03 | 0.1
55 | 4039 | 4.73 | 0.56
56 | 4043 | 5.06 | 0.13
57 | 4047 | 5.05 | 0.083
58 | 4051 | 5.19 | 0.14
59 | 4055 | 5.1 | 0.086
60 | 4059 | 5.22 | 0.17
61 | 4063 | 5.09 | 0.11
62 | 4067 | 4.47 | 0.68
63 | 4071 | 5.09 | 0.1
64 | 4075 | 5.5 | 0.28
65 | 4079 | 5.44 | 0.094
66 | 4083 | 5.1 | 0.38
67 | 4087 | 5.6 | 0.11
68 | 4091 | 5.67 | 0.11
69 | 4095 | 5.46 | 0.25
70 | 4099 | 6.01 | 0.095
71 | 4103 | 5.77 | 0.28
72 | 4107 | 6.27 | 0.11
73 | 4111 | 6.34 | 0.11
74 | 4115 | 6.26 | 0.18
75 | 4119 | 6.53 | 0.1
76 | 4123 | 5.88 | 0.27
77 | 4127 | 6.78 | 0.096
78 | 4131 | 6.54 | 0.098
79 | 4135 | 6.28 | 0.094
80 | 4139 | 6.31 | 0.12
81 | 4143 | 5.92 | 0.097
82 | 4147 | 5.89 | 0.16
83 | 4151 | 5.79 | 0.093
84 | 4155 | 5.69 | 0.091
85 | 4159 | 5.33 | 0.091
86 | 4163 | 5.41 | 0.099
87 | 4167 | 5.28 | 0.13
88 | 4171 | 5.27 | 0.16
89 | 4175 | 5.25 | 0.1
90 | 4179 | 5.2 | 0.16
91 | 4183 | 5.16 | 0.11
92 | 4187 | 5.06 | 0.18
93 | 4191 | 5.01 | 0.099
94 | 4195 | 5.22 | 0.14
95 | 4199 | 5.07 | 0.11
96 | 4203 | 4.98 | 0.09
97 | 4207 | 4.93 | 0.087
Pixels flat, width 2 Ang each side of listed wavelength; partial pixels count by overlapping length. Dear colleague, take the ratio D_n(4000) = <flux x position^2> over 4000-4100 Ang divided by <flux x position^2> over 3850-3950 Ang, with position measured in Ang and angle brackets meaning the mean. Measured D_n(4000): 1.16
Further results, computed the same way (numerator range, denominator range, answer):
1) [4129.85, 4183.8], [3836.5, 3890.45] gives 1.36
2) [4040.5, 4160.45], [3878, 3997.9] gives 1.32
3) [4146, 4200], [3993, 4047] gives 1.19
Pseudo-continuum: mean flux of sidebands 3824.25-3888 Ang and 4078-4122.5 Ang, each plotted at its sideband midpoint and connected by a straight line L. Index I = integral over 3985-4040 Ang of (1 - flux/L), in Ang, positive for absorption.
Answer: 6.9 Ang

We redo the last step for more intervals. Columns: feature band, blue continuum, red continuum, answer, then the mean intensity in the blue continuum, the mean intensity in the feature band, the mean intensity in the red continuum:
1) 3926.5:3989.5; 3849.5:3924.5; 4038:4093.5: 3.5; 4.74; 4.64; 5.18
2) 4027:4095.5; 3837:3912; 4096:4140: 9.0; 4.78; 5.14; 6.25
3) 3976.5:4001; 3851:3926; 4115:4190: 1.9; 4.74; 4.73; 5.76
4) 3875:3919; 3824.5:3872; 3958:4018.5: 1.0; 4.84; 4.68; 4.71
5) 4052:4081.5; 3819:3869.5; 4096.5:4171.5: 3.0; 4.83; 5.13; 5.99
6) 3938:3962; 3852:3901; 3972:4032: 0.7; 4.78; 4.62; 4.76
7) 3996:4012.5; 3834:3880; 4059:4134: 1.8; 4.86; 4.82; 5.76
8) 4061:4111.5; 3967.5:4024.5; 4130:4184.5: -2.3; 4.75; 5.5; 5.65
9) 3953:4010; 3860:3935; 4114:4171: 4.9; 4.72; 4.7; 5.96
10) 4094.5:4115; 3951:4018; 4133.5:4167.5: -2.1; 4.7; 6.04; 5.78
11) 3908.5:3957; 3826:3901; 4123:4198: 3.4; 4.8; 4.64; 5.63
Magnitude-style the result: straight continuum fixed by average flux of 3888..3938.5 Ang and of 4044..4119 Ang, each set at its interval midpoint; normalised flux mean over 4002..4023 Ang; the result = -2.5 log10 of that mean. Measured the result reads 0.08 mag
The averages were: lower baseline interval 4.66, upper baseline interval 5.5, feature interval 4.81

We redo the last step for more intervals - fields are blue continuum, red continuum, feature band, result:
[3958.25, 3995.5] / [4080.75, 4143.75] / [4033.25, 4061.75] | 0.069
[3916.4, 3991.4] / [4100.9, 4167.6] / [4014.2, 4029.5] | 0.090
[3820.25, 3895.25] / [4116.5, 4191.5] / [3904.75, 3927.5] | 0.077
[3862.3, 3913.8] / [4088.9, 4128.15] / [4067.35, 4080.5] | 0.125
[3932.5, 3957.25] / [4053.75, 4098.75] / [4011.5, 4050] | 0.041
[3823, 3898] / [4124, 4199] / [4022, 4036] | 0.086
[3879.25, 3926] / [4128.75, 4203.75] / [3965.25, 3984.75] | 0.060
